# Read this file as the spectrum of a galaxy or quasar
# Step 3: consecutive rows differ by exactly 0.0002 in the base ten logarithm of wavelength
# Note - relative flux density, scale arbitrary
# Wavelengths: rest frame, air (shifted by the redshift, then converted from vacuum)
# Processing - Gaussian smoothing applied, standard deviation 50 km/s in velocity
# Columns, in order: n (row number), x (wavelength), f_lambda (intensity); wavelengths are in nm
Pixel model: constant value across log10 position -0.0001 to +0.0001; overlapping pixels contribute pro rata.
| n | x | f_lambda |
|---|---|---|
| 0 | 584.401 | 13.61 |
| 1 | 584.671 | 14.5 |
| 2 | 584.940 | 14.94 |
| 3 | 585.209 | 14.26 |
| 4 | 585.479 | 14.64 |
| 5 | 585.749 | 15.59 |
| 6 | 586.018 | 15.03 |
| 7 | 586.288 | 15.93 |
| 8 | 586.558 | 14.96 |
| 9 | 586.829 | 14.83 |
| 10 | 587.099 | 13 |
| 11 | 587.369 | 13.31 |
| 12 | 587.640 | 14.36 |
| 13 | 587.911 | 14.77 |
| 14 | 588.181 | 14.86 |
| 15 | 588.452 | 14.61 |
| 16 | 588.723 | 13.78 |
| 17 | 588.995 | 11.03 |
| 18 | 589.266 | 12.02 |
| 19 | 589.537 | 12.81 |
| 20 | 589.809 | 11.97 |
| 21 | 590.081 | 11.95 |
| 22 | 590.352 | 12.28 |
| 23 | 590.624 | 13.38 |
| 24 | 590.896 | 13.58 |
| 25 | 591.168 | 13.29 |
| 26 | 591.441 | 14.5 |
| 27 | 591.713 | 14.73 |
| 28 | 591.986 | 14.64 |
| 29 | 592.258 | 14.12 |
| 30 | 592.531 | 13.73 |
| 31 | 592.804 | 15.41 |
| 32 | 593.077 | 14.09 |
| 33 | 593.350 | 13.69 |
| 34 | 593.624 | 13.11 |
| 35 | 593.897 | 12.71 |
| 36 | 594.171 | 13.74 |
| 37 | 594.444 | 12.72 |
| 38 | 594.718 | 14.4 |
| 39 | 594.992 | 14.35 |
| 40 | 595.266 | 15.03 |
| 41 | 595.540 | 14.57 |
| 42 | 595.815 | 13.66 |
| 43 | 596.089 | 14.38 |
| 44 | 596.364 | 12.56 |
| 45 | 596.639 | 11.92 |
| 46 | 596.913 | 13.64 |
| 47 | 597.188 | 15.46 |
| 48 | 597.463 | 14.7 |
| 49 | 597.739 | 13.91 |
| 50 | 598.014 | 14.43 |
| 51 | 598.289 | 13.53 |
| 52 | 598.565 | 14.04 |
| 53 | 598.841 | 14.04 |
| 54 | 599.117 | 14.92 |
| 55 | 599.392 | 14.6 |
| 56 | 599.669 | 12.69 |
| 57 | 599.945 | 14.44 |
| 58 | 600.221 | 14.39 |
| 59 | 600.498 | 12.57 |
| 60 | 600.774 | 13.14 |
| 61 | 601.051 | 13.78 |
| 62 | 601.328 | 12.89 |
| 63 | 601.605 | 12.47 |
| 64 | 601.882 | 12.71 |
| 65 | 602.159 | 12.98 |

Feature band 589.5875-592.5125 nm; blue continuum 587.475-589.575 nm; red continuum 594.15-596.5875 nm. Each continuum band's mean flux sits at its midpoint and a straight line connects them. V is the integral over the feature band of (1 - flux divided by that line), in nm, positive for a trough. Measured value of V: 0.05 nm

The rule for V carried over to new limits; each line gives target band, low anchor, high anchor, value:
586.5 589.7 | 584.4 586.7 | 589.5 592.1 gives 0.111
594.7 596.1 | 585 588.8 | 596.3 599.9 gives -0.032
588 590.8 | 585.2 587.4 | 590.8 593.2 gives 0.299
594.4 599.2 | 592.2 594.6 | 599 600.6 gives -0.069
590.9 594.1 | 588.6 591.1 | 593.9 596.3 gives -0.173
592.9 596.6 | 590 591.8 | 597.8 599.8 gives -0.008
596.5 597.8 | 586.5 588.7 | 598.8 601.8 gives -0.015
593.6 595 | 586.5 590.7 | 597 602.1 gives 0.012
